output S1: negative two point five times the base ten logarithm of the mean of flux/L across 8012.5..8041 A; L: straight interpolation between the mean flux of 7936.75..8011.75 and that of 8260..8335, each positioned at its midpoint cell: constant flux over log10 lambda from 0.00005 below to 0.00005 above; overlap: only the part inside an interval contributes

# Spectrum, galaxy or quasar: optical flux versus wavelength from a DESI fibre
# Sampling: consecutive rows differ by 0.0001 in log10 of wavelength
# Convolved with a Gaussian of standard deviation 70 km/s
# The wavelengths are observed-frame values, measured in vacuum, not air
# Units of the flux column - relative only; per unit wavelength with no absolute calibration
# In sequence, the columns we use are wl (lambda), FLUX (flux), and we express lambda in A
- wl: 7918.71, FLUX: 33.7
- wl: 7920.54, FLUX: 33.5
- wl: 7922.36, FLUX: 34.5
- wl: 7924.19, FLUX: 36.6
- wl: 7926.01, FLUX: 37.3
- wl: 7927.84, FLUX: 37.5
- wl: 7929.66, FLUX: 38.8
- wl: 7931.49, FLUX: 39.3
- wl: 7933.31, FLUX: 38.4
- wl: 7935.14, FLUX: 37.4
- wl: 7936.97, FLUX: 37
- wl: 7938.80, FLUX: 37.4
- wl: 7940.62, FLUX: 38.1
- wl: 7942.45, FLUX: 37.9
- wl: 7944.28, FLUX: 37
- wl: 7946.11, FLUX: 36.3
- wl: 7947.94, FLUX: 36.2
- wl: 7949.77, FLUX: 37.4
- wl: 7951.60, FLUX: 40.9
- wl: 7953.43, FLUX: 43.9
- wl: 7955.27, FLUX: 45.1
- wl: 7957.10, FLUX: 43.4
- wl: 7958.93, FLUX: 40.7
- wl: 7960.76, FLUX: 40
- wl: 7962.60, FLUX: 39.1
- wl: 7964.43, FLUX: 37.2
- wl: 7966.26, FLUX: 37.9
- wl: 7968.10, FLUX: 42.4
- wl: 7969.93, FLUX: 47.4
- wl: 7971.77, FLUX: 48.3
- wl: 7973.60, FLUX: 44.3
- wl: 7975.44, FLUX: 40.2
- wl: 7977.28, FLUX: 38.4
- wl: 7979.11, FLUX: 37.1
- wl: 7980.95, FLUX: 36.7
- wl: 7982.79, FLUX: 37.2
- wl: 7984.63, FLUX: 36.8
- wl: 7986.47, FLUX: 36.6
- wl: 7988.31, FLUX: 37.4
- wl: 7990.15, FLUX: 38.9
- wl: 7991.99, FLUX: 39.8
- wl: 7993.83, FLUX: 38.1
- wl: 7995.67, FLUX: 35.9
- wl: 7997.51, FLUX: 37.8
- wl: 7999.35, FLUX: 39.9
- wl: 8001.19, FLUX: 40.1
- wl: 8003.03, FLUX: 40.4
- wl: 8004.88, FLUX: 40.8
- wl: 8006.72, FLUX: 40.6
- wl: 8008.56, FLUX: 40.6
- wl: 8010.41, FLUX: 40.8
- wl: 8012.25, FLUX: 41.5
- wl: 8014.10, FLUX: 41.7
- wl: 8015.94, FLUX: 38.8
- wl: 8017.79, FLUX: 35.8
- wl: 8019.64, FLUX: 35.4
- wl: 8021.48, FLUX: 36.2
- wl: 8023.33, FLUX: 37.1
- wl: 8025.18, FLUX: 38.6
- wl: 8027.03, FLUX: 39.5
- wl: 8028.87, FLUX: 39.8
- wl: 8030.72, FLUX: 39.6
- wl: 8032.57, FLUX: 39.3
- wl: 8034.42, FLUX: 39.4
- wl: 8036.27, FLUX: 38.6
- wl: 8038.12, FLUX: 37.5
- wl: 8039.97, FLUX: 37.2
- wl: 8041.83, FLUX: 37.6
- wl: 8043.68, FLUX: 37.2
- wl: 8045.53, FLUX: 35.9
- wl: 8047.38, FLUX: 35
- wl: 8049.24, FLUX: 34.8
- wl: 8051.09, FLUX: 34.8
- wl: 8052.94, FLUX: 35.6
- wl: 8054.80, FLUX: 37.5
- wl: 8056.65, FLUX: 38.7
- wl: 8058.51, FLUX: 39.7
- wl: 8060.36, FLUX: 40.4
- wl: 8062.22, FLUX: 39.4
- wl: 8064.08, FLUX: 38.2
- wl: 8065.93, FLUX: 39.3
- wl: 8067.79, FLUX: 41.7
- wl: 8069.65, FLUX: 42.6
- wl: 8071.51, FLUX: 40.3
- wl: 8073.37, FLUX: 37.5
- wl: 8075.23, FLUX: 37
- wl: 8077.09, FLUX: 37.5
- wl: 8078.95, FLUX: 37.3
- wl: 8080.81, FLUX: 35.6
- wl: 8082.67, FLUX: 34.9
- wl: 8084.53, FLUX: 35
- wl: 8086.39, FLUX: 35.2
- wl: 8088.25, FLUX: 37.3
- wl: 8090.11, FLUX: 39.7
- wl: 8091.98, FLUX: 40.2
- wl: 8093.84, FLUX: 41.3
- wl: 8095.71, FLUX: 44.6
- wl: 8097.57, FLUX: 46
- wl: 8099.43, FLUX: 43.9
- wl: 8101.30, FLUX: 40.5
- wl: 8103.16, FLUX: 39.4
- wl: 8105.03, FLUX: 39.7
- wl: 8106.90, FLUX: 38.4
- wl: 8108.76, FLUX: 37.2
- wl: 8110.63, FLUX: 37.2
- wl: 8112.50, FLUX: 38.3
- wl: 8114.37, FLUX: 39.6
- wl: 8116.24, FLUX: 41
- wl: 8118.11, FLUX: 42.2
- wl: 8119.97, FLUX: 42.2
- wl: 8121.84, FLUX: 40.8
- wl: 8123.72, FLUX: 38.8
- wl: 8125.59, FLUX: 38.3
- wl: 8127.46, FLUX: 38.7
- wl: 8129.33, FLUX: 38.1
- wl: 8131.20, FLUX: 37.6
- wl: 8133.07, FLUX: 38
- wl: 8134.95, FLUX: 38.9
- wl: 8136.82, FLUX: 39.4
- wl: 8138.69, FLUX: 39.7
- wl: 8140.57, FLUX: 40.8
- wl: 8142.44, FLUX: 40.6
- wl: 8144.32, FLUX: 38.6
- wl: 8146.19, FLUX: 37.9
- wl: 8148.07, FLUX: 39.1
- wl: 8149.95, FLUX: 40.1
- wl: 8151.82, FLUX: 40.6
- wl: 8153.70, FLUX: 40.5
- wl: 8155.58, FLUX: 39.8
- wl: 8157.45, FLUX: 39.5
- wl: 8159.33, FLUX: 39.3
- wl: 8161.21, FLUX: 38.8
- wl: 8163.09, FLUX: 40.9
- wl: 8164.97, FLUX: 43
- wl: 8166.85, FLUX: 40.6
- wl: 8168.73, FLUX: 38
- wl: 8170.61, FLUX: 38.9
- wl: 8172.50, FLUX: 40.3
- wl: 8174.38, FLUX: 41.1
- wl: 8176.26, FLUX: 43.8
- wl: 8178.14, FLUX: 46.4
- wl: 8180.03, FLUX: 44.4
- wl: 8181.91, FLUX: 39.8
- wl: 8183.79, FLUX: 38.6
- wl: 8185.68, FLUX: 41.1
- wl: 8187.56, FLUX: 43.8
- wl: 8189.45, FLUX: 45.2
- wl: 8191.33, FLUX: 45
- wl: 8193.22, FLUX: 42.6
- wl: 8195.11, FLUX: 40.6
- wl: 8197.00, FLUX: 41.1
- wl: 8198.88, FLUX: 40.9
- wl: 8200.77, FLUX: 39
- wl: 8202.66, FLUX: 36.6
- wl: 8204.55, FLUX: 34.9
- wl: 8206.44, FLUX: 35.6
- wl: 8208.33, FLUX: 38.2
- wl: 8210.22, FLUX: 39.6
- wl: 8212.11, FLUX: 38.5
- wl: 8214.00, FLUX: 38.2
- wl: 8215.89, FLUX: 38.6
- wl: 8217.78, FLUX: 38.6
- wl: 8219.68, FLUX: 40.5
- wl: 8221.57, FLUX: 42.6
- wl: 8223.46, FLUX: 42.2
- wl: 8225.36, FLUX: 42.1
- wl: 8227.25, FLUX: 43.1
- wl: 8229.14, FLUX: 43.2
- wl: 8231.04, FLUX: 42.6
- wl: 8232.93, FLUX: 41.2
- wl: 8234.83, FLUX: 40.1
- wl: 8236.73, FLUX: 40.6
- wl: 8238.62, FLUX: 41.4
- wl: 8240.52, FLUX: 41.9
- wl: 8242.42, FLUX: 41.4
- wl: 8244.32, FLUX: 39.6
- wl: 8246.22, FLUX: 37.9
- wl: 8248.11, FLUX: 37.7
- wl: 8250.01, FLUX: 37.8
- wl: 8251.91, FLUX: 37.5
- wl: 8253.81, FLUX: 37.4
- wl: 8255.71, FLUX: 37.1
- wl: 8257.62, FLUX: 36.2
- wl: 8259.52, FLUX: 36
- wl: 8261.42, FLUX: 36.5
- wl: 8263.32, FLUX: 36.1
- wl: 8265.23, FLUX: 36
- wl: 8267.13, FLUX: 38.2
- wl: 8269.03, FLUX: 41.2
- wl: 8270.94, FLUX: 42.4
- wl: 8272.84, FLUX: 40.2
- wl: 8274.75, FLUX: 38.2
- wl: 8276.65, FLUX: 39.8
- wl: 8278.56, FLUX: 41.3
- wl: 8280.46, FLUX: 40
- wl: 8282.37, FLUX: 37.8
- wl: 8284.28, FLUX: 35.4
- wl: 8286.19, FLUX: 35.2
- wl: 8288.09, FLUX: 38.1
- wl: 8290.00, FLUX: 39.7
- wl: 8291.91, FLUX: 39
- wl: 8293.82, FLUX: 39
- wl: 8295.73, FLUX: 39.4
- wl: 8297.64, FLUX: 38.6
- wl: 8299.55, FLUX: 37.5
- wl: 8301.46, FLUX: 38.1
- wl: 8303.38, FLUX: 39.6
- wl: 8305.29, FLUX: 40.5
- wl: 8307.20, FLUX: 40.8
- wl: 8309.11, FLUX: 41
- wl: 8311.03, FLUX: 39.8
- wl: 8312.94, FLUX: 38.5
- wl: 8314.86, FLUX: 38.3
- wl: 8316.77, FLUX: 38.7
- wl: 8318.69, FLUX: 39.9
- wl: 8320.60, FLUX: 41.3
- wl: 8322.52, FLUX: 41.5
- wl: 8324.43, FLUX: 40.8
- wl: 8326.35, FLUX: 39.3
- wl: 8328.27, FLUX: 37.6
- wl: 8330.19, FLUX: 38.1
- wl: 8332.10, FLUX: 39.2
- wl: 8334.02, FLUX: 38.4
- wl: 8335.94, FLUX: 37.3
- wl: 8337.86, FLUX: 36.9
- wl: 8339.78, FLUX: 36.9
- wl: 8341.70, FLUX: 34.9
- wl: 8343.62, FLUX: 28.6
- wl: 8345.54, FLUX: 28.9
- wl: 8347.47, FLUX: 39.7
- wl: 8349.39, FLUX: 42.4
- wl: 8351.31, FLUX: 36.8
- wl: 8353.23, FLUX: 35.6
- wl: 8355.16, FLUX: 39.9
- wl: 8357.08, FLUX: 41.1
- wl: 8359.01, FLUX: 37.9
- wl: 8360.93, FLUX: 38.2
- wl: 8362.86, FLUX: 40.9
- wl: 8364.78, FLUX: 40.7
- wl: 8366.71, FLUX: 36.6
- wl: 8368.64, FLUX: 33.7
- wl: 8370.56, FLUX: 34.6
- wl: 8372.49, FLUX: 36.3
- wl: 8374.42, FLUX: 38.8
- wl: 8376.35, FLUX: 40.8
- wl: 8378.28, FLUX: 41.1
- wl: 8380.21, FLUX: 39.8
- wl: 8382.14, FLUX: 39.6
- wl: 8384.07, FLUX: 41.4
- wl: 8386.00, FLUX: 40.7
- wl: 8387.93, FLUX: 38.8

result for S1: 0.03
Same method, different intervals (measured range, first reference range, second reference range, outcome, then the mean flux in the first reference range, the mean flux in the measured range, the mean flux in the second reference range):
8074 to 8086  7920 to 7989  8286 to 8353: 0.07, 39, 36.2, 38.3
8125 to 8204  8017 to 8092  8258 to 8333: -0.06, 37.8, 40.4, 38.9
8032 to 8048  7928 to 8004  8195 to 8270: 0.05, 39.3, 37.5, 39.2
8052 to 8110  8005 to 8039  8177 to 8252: 0.01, 39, 39.1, 40.6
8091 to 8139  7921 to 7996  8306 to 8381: -0.04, 39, 40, 38.2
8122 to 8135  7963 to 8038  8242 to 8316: 0.02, 39.3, 38.4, 38.6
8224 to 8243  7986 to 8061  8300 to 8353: -0.10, 38.3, 41.8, 38.2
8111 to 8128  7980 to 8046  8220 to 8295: -0.03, 38.5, 39.9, 39.3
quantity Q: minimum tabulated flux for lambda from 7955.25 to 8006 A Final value 35.9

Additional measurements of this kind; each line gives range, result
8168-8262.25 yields 34.9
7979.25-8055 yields 34.8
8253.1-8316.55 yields 35.2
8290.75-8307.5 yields 37.5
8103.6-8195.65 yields 37.2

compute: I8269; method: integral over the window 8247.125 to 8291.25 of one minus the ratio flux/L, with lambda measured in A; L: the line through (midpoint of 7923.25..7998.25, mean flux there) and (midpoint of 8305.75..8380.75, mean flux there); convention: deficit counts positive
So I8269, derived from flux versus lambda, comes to 0.4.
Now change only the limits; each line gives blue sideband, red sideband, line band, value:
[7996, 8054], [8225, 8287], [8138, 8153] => -0.36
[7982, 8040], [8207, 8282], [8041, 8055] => 1.03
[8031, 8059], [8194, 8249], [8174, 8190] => -1.35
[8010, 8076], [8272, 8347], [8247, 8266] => 0.73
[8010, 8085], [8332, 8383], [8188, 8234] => -3.26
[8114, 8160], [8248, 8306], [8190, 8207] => -0.33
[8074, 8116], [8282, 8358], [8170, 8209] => -2.26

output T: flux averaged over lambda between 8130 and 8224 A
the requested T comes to 40.2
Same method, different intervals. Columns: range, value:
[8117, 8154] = 39.5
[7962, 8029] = 39.3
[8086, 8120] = 40.2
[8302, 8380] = 38.3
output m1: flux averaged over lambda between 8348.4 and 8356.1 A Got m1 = 38.7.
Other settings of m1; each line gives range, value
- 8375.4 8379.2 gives 40.9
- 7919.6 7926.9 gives 35.4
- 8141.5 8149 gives 39.1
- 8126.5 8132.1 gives 38.2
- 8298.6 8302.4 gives 37.8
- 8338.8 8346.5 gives 32.3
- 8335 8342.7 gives 36.5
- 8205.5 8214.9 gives 38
